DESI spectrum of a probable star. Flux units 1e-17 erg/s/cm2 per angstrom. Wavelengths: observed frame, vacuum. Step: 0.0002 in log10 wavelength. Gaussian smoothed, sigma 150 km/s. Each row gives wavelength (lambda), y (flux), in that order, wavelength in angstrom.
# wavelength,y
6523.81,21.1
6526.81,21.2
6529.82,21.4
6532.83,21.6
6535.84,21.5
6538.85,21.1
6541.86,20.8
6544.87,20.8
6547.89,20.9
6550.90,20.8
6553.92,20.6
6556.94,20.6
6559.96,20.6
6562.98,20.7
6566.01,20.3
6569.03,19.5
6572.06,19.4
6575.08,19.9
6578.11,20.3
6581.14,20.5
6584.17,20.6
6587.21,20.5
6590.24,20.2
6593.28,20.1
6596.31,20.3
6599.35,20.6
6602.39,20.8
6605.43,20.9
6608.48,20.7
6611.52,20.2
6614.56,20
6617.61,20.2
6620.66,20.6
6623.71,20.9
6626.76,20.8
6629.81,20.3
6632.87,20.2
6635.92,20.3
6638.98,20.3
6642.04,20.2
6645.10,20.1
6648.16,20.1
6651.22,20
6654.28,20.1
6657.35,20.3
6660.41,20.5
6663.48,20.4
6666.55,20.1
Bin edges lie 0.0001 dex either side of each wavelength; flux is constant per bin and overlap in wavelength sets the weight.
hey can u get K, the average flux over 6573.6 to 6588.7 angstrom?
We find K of 20.4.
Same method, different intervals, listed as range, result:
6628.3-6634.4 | 20.2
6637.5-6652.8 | 20.1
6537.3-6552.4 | 20.9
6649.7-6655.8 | 20.1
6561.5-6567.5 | 20.5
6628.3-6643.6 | 20.3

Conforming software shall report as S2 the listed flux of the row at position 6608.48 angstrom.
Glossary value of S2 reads 20.7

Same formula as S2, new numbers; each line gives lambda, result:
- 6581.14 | 20.5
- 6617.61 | 20.2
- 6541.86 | 20.8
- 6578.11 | 20.3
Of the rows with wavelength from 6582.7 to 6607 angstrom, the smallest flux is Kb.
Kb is 20.1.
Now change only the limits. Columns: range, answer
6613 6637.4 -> 20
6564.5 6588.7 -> 19.4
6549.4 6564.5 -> 20.6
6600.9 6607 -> 20.8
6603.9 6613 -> 20.2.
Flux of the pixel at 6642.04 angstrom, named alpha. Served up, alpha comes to 20.2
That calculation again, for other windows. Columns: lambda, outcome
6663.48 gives 20.4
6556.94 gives 20.6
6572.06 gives 19.4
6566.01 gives 20.3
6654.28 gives 20.1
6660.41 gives 20.5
